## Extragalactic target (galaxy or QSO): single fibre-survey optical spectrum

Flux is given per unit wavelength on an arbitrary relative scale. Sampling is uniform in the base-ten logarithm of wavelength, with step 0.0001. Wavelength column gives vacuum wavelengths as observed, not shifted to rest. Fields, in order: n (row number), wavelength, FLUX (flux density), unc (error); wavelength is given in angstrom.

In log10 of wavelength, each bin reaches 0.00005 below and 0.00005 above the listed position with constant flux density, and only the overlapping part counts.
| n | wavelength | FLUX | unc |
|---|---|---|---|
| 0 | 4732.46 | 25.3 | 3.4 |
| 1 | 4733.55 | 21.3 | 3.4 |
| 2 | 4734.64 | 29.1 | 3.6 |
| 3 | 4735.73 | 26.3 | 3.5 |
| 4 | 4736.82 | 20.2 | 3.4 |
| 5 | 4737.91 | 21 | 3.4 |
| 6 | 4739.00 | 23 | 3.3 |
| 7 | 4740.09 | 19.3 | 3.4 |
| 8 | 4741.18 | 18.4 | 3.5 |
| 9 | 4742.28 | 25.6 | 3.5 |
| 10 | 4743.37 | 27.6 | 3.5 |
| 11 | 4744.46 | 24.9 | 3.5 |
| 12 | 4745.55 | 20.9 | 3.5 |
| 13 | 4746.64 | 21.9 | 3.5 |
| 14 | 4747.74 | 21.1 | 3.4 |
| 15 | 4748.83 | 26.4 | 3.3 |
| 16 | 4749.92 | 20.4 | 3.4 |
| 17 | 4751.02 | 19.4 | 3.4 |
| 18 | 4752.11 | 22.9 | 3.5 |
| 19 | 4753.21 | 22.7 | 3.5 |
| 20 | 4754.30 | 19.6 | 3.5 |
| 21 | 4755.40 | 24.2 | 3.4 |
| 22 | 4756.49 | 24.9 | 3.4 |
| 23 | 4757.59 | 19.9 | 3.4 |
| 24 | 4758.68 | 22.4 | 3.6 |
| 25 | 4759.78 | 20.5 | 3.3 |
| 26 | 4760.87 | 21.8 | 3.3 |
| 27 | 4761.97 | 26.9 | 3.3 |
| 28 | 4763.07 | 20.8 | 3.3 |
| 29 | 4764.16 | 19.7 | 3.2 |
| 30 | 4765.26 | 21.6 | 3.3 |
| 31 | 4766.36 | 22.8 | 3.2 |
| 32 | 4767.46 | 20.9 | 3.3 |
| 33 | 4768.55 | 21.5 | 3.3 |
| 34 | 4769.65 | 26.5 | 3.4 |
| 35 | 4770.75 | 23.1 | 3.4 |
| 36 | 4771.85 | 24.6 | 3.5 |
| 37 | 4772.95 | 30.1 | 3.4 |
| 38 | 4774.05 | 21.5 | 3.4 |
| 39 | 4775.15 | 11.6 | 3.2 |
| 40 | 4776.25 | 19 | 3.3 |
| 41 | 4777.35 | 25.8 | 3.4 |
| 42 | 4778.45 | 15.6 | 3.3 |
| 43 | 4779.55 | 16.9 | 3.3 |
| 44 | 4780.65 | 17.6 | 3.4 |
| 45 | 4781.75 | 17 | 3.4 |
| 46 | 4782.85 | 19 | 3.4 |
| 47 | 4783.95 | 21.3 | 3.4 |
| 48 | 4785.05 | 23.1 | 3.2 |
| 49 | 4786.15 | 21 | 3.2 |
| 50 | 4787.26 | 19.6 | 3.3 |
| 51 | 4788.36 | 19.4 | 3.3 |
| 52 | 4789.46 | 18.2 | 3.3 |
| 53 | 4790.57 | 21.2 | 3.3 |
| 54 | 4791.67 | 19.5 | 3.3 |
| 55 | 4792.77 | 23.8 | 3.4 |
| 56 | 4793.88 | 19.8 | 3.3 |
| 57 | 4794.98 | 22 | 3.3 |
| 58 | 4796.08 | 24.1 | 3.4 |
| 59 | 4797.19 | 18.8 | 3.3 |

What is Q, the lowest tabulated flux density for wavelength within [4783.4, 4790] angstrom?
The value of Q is 18.2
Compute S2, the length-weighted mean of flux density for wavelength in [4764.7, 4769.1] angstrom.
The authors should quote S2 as 21.7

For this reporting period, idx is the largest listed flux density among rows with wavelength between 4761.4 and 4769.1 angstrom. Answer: 26.9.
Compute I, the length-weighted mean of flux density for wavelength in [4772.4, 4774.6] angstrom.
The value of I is 25.8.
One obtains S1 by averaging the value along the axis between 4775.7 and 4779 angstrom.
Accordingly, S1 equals 20.1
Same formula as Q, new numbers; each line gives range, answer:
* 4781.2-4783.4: 17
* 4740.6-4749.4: 18.4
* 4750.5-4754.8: 19.4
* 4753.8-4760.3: 19.6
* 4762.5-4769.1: 19.7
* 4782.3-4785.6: 19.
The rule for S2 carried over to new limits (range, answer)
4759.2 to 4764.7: 22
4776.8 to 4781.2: 19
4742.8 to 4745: 26.3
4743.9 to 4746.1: 23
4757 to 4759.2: 21.2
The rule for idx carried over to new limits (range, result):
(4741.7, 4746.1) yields 27.6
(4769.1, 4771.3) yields 26.5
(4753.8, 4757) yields 24.9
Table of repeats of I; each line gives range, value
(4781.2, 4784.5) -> 19.1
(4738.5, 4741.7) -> 20.2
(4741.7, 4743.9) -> 26.4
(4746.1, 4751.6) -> 21.8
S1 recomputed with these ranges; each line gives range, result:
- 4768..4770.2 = 24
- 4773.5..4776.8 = 17.4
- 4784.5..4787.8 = 21.2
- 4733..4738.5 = 23.6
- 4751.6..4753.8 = 22.7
